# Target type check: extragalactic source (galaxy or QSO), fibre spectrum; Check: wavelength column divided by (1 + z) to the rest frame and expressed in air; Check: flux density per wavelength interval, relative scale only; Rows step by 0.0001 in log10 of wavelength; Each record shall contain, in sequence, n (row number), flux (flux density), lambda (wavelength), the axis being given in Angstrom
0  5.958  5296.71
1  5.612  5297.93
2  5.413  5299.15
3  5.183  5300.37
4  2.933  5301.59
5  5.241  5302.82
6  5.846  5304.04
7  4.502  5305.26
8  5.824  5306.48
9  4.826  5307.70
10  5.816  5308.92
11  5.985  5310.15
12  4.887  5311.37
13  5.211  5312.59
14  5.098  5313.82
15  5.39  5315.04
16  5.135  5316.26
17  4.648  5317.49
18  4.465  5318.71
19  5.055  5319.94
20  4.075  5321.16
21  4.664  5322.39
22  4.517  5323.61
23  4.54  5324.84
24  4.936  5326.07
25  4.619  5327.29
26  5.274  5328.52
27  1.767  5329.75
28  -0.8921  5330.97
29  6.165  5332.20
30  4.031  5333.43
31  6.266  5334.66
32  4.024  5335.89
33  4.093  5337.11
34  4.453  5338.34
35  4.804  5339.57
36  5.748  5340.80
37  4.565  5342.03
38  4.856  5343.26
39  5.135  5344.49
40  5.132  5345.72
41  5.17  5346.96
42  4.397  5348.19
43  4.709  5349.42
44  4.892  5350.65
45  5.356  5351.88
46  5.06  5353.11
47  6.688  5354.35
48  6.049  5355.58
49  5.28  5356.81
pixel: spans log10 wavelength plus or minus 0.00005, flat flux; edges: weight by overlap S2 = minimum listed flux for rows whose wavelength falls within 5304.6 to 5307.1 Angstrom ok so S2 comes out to 4.502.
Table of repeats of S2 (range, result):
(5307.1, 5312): 4.826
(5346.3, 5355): 4.397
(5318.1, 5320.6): 4.465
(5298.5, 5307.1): 2.933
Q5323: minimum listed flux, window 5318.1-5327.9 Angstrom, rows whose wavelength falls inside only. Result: 4.075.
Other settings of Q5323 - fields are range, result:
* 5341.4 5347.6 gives 4.565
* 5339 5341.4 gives 4.804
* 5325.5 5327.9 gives 4.619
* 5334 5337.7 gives 4.024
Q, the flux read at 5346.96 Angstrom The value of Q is 5.17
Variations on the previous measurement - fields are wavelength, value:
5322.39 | 4.664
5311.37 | 4.887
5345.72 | 5.132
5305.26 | 4.502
